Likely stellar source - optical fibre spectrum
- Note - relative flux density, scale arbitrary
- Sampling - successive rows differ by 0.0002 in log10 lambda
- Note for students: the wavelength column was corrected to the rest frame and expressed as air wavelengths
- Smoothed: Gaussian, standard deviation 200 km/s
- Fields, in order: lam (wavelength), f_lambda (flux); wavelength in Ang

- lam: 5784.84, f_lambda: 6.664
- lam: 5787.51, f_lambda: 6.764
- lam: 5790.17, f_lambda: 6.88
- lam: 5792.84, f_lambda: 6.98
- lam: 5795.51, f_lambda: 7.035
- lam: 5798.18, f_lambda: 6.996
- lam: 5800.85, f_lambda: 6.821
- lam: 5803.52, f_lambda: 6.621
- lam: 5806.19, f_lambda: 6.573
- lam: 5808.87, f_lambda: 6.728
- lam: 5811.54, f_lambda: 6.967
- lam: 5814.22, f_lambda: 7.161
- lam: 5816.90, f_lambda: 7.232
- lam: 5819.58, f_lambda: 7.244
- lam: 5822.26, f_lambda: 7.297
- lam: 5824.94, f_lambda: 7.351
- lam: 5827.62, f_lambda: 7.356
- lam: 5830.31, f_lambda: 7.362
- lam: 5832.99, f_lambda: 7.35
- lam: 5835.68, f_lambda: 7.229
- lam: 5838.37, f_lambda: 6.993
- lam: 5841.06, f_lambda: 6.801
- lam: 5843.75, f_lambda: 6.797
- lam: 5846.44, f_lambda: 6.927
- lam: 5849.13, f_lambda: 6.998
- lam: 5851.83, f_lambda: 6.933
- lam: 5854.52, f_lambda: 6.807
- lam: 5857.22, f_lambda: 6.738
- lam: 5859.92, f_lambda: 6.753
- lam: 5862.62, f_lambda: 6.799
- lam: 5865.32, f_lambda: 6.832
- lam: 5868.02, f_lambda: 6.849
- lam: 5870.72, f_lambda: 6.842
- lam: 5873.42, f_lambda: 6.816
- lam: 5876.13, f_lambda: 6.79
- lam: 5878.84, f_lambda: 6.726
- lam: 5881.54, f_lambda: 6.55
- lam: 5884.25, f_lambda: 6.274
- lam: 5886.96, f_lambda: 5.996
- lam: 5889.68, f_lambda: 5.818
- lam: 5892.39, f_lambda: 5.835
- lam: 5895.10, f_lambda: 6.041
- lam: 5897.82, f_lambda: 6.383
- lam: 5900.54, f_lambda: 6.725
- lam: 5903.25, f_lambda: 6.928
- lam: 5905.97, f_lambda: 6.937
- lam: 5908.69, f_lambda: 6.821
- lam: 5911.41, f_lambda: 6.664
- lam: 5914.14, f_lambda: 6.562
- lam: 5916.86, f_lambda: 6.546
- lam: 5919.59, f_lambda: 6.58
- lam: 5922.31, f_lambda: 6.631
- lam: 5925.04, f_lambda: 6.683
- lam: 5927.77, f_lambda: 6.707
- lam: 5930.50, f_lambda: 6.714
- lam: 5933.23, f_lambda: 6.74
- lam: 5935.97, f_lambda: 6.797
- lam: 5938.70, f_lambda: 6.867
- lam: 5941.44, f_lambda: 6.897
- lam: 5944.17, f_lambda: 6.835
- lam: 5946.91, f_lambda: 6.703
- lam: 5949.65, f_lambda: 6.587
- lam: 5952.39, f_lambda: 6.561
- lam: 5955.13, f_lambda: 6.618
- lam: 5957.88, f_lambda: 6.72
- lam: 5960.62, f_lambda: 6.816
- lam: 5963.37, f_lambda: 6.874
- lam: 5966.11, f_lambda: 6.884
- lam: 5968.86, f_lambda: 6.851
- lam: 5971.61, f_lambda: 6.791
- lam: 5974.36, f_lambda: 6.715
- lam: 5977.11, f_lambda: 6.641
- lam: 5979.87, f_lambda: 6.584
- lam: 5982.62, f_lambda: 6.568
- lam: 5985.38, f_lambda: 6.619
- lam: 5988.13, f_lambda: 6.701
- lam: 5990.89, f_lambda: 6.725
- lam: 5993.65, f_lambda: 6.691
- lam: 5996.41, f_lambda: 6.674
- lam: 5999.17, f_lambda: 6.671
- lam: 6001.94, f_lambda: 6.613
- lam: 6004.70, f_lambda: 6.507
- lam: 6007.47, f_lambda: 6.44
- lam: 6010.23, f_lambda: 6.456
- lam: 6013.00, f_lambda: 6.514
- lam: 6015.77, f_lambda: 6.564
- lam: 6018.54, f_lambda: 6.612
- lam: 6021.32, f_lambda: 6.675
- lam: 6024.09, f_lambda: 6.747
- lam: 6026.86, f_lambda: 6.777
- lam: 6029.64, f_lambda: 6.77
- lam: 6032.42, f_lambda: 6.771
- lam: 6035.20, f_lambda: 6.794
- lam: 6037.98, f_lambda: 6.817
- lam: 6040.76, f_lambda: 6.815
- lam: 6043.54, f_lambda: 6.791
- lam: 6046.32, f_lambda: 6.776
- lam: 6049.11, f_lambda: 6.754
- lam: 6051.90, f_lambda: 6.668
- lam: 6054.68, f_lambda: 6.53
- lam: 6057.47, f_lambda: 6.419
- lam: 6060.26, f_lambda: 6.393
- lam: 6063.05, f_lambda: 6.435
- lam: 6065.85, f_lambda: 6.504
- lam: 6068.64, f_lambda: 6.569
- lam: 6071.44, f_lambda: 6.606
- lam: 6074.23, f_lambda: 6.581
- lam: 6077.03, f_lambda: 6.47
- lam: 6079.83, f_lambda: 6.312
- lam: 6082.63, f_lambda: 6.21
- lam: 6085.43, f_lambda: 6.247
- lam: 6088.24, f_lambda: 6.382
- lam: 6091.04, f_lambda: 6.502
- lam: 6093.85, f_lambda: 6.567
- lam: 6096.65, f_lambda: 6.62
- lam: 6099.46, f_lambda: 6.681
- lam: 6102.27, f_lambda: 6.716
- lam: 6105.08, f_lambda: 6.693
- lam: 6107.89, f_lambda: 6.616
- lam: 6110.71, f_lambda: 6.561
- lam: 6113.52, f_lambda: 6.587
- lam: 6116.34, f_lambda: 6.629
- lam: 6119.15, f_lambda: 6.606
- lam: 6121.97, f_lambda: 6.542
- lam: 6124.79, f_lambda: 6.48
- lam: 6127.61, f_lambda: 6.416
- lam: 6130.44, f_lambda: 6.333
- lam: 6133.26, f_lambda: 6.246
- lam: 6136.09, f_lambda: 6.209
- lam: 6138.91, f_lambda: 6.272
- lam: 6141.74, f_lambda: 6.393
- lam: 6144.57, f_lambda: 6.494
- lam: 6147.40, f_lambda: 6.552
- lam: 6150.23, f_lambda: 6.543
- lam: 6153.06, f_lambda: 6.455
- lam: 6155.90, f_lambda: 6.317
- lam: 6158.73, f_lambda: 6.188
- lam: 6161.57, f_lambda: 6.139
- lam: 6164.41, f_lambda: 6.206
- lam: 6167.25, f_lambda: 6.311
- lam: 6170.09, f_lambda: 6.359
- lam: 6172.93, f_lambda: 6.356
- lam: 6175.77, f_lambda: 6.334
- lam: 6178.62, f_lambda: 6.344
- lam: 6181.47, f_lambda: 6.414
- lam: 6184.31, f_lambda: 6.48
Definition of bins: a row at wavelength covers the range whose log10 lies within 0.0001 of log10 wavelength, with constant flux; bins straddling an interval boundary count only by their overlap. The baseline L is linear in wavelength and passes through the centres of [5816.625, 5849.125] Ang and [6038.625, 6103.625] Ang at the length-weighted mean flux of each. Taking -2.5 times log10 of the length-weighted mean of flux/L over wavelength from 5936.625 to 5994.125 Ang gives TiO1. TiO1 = 0.01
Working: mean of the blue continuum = 7.15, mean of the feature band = 6.73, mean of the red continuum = 6.55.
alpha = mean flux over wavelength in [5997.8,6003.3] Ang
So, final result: 6.63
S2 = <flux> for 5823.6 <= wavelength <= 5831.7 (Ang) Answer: 7.36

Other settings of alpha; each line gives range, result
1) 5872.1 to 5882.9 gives 6.72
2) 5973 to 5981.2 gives 6.64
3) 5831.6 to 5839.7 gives 7.19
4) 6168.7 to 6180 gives 6.35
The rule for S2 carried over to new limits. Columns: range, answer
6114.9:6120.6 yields 6.62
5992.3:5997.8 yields 6.69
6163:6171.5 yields 6.29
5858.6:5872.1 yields 6.82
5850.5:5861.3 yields 6.81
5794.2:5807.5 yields 6.81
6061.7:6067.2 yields 6.46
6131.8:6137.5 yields 6.23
